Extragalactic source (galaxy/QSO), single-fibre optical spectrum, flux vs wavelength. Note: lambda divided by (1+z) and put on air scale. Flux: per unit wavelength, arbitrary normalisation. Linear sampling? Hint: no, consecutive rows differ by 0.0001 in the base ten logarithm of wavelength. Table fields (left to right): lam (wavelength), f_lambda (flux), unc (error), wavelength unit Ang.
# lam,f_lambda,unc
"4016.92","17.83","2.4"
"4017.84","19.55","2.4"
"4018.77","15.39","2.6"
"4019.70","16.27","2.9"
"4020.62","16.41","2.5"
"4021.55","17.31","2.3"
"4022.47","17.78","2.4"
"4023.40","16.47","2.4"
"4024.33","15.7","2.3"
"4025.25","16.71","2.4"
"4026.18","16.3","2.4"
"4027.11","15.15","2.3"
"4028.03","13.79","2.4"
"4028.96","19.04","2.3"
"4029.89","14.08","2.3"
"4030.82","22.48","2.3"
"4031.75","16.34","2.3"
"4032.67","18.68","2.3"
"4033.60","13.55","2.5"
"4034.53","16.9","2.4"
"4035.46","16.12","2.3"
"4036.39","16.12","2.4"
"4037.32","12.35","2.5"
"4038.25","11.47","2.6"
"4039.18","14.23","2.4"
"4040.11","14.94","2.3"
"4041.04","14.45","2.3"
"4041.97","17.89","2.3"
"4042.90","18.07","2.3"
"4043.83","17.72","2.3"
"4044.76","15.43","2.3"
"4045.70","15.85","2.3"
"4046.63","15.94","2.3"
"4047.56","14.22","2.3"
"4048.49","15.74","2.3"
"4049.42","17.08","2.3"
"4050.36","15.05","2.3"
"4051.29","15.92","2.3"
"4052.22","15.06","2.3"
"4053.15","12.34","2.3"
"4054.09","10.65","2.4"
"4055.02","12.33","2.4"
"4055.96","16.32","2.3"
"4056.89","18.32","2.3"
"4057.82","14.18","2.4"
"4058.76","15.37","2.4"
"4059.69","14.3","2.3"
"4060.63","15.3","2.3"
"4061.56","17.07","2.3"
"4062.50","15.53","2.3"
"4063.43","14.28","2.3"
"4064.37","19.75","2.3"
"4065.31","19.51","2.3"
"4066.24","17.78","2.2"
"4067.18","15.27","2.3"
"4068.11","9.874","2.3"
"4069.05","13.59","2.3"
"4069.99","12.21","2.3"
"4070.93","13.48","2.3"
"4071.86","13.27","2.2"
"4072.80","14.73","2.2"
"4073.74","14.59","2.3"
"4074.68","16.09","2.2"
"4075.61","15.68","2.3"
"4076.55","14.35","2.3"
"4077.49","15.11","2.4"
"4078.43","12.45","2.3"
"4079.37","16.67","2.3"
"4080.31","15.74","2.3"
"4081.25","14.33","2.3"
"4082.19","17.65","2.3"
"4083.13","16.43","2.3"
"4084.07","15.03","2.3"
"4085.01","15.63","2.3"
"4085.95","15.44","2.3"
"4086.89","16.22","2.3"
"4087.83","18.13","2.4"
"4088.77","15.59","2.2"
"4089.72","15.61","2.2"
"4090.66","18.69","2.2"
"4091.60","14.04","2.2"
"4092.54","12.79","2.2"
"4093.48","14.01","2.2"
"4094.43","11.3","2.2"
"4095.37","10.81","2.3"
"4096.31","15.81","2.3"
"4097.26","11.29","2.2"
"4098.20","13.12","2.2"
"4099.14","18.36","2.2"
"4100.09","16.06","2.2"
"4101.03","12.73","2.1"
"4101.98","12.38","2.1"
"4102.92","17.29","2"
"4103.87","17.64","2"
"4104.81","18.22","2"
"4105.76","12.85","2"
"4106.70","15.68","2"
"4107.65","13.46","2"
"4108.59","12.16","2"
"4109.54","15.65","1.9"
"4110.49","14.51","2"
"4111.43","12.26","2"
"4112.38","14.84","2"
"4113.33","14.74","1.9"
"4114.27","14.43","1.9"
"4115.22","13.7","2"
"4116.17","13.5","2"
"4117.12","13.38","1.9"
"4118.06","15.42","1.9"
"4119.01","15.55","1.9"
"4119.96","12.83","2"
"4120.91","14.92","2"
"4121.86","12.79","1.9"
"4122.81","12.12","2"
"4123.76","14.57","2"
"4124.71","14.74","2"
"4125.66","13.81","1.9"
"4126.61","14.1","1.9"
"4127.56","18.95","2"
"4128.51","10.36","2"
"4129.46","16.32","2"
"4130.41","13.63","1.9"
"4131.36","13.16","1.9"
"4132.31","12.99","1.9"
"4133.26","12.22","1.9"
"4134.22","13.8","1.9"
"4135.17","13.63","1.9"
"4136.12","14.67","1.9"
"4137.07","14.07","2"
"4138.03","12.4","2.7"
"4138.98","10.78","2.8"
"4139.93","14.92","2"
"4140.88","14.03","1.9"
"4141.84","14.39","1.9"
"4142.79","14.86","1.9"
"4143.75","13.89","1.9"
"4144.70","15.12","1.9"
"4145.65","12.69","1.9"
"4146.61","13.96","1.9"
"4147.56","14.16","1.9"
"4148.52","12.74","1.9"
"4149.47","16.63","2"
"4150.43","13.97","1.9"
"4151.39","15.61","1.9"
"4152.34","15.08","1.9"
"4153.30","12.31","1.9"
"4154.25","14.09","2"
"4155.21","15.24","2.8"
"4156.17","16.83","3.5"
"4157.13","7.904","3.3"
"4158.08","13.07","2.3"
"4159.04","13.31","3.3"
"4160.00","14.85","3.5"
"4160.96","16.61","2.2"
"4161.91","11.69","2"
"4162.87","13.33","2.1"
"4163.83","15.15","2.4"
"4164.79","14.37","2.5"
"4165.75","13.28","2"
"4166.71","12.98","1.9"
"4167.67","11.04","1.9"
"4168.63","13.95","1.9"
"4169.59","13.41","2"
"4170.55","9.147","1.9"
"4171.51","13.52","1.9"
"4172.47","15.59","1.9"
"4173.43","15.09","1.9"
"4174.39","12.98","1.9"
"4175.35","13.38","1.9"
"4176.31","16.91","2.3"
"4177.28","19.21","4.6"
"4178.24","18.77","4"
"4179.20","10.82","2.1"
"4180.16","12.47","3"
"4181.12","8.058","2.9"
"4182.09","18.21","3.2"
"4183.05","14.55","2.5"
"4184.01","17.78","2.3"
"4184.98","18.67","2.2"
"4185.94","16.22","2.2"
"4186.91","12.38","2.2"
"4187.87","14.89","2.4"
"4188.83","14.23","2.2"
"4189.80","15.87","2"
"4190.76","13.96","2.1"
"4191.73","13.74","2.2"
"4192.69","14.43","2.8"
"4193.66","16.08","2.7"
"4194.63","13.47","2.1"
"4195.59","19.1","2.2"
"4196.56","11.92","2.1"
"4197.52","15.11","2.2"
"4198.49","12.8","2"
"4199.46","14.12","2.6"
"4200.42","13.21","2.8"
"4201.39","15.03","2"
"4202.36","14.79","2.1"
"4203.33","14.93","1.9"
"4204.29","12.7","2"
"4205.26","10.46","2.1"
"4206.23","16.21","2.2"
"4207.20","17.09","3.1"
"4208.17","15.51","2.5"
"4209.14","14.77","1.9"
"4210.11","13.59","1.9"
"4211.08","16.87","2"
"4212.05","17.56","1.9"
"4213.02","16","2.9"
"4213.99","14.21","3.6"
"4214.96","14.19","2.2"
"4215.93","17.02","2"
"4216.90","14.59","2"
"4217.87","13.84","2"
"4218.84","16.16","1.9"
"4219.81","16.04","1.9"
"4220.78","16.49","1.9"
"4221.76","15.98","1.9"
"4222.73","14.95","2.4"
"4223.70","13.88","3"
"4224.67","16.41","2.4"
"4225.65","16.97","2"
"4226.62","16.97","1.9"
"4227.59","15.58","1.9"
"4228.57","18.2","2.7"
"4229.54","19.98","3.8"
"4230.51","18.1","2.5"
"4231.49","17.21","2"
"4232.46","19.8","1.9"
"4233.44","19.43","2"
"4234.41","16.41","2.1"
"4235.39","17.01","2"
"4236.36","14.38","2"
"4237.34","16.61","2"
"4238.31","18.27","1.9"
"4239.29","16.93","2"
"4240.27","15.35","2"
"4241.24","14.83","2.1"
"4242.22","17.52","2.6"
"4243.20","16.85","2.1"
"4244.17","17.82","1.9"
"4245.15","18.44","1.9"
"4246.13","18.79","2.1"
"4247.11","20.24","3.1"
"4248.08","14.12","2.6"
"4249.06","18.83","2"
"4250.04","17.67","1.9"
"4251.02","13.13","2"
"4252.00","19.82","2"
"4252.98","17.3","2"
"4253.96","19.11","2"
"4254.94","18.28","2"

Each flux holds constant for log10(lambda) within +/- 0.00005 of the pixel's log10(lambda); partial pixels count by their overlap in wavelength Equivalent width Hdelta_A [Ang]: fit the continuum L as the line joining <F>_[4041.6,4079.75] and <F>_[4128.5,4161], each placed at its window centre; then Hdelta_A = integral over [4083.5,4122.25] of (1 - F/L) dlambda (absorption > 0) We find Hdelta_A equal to -0.2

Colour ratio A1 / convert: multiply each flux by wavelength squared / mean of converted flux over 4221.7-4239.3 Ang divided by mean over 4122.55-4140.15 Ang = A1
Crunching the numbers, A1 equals 1.3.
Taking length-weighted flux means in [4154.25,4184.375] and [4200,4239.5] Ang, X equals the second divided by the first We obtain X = 1.14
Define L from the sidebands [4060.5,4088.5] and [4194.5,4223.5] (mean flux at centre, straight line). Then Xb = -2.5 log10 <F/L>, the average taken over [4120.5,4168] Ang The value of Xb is 0.099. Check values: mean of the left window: 15.4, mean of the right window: 15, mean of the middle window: 13.8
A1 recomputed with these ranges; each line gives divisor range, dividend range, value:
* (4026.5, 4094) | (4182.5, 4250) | 1.11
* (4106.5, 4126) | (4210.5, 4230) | 1.21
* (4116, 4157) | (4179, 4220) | 1.08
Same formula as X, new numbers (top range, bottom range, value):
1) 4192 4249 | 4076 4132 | 1.09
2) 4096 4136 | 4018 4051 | 0.89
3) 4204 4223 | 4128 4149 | 1.12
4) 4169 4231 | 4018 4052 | 0.94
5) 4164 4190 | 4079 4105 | 0.94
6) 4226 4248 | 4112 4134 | 1.24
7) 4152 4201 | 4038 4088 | 0.93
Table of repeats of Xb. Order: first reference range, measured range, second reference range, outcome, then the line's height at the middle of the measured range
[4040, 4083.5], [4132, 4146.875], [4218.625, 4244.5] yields 0.171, 16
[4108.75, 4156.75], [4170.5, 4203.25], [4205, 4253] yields 0.055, 15.4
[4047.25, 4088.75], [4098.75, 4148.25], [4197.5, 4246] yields 0.093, 15.5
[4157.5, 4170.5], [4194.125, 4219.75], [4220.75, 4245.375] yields 0.055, 15.6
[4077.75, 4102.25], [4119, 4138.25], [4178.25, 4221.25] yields 0.075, 14.9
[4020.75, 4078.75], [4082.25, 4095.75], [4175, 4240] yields 0.028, 15.5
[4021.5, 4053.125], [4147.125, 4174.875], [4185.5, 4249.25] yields 0.158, 15.9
